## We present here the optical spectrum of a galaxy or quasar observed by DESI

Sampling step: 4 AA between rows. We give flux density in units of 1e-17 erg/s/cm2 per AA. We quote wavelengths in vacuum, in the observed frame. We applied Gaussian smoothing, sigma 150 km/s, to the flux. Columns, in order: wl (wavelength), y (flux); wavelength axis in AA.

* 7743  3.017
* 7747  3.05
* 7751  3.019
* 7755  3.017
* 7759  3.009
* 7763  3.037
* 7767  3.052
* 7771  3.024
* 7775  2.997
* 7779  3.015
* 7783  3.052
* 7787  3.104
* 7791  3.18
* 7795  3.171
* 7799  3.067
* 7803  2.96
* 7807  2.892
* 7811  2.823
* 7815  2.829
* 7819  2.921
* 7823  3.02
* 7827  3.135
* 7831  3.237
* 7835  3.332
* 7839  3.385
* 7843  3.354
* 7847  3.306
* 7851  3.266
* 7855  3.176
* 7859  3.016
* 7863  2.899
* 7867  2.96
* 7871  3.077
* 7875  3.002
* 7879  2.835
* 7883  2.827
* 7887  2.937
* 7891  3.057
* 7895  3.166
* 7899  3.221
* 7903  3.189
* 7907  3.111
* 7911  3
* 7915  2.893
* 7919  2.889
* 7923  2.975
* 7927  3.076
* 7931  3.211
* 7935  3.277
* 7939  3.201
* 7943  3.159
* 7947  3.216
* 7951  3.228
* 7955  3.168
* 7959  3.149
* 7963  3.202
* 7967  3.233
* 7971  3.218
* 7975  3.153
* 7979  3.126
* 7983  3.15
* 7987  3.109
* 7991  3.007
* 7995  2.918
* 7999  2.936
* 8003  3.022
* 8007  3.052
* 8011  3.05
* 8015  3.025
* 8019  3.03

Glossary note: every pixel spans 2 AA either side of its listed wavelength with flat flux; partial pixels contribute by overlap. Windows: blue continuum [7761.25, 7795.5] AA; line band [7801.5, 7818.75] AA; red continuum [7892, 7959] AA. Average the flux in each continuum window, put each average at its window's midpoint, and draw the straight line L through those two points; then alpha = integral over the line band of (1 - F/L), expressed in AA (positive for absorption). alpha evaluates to 1.1 AA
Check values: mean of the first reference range 3.07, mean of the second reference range 3.12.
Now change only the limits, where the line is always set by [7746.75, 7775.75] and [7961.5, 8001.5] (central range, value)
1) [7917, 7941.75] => -0.2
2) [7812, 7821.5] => 0.5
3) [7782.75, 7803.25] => -0.4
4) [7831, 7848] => -1.6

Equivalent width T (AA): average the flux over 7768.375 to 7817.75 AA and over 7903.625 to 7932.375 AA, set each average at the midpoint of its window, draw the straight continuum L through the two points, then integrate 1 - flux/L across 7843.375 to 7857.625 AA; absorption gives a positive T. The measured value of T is -1.1 AA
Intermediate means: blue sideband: 3.01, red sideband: 3.03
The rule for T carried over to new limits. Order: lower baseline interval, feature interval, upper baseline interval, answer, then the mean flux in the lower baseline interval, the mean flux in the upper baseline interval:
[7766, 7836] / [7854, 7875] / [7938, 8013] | 0.37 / 3.04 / 3.12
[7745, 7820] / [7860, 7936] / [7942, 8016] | 1.07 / 3.01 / 3.11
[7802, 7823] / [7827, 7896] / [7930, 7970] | -2.42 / 2.89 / 3.2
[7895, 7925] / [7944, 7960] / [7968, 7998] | -0.60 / 3.05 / 3.1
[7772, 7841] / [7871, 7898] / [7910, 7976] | 1.02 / 3.07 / 3.13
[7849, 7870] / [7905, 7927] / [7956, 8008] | 0.70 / 3.06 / 3.1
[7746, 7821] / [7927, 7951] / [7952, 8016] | -0.97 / 3.01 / 3.1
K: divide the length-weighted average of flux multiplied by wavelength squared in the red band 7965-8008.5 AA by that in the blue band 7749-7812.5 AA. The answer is 1.1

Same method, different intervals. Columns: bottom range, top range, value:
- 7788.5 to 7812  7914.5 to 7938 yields 1.05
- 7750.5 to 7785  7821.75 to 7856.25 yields 1.09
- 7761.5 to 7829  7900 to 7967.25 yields 1.07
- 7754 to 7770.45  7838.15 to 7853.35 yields 1.12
